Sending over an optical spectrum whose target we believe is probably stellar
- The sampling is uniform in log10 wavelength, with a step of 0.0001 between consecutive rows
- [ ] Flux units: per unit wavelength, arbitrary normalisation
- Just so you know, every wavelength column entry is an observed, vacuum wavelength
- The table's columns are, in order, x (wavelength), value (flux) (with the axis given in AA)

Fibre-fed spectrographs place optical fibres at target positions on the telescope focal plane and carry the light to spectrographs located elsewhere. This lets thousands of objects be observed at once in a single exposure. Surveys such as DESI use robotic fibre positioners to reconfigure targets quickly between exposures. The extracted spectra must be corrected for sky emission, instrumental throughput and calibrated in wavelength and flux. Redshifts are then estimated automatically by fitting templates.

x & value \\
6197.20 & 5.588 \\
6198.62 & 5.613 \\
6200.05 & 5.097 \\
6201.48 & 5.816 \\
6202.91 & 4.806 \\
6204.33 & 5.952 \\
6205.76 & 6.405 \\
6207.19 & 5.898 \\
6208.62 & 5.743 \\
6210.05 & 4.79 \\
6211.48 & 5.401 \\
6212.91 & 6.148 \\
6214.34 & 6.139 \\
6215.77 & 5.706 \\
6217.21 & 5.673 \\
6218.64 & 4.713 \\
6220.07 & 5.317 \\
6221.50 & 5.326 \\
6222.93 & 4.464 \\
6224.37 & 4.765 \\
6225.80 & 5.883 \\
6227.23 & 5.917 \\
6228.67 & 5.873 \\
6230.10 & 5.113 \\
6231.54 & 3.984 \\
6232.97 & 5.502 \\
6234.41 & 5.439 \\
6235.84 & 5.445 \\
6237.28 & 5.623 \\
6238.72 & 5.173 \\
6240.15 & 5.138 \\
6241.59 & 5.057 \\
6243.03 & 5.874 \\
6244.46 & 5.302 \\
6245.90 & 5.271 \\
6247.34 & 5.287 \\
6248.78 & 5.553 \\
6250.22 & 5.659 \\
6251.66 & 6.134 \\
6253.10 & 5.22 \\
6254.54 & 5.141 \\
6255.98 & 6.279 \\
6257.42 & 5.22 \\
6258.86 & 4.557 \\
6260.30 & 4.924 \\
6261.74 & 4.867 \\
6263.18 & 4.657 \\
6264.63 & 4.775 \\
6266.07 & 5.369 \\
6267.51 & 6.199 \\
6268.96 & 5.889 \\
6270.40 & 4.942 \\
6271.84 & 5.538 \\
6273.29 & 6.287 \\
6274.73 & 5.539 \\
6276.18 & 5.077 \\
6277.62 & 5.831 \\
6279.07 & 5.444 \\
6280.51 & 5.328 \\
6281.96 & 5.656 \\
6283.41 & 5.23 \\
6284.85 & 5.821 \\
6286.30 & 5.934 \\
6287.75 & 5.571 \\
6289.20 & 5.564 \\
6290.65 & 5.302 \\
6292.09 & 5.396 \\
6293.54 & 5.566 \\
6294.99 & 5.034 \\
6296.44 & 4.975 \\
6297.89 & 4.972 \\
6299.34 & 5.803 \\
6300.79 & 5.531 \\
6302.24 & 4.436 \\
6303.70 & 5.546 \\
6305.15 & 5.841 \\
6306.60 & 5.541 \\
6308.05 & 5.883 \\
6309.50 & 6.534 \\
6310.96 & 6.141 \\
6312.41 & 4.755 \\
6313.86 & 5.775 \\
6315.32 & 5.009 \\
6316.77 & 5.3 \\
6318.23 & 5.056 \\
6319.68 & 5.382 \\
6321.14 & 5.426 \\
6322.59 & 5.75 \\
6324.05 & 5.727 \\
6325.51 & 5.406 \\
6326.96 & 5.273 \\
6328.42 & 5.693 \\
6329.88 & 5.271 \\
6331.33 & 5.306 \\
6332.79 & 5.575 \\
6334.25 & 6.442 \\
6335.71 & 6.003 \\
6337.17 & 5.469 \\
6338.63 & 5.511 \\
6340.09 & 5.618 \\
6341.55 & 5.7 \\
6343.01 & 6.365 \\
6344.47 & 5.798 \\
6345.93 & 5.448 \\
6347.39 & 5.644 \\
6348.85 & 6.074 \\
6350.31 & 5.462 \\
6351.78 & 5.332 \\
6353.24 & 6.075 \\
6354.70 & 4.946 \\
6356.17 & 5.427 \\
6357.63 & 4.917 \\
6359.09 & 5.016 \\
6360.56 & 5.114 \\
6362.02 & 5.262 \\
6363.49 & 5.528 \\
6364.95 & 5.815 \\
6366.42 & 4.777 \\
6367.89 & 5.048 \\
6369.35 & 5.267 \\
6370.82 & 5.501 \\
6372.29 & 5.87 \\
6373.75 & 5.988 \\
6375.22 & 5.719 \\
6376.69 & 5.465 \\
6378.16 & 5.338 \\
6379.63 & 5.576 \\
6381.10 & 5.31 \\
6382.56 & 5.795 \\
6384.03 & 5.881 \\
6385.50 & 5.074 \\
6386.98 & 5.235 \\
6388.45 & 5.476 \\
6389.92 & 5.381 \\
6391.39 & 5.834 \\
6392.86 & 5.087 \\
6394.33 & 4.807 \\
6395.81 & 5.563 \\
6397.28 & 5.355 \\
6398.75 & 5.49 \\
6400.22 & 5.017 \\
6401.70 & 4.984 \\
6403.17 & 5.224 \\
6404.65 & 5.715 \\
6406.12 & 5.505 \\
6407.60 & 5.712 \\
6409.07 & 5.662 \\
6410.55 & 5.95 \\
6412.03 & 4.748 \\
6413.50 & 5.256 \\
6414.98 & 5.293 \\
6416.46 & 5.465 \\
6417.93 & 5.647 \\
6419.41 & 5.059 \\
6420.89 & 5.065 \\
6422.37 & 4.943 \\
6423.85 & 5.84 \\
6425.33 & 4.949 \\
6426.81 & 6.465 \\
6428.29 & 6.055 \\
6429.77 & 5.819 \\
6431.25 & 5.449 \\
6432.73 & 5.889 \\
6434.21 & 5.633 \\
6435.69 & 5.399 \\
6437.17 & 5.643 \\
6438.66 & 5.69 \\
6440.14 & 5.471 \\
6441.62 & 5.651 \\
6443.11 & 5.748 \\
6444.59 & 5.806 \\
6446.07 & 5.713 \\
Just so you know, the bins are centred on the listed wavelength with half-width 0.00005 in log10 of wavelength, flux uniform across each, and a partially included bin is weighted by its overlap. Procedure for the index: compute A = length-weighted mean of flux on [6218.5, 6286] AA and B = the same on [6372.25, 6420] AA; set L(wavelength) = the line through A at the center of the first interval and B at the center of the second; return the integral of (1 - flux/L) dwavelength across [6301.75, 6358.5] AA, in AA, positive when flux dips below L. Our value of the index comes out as -1.7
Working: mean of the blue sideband 5.36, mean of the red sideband 5.43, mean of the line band 5.56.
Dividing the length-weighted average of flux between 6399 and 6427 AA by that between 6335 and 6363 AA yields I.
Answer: 0.97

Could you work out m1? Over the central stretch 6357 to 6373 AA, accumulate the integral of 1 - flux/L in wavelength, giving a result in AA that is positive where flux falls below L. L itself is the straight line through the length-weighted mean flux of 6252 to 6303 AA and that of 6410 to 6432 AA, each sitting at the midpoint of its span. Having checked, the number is 0.4 AA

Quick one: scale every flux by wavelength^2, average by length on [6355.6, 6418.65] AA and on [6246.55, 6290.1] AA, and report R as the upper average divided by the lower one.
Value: 1.0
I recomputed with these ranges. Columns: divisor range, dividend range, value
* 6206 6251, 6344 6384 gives 1.01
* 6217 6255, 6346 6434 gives 1.02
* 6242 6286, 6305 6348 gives 1.03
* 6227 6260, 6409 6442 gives 1.03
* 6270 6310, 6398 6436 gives 0.99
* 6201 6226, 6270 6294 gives 1.01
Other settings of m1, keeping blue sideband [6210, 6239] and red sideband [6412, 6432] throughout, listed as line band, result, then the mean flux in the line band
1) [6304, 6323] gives -0.6 AA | 5.57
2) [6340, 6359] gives -0.5 AA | 5.58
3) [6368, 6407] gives 0.0 AA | 5.44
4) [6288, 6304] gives 0.3 AA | 5.28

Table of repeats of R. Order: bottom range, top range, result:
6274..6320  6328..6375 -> 1.03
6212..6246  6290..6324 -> 1.04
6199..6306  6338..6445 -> 1.06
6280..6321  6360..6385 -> 1.03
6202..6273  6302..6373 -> 1.06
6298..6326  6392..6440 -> 1.02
